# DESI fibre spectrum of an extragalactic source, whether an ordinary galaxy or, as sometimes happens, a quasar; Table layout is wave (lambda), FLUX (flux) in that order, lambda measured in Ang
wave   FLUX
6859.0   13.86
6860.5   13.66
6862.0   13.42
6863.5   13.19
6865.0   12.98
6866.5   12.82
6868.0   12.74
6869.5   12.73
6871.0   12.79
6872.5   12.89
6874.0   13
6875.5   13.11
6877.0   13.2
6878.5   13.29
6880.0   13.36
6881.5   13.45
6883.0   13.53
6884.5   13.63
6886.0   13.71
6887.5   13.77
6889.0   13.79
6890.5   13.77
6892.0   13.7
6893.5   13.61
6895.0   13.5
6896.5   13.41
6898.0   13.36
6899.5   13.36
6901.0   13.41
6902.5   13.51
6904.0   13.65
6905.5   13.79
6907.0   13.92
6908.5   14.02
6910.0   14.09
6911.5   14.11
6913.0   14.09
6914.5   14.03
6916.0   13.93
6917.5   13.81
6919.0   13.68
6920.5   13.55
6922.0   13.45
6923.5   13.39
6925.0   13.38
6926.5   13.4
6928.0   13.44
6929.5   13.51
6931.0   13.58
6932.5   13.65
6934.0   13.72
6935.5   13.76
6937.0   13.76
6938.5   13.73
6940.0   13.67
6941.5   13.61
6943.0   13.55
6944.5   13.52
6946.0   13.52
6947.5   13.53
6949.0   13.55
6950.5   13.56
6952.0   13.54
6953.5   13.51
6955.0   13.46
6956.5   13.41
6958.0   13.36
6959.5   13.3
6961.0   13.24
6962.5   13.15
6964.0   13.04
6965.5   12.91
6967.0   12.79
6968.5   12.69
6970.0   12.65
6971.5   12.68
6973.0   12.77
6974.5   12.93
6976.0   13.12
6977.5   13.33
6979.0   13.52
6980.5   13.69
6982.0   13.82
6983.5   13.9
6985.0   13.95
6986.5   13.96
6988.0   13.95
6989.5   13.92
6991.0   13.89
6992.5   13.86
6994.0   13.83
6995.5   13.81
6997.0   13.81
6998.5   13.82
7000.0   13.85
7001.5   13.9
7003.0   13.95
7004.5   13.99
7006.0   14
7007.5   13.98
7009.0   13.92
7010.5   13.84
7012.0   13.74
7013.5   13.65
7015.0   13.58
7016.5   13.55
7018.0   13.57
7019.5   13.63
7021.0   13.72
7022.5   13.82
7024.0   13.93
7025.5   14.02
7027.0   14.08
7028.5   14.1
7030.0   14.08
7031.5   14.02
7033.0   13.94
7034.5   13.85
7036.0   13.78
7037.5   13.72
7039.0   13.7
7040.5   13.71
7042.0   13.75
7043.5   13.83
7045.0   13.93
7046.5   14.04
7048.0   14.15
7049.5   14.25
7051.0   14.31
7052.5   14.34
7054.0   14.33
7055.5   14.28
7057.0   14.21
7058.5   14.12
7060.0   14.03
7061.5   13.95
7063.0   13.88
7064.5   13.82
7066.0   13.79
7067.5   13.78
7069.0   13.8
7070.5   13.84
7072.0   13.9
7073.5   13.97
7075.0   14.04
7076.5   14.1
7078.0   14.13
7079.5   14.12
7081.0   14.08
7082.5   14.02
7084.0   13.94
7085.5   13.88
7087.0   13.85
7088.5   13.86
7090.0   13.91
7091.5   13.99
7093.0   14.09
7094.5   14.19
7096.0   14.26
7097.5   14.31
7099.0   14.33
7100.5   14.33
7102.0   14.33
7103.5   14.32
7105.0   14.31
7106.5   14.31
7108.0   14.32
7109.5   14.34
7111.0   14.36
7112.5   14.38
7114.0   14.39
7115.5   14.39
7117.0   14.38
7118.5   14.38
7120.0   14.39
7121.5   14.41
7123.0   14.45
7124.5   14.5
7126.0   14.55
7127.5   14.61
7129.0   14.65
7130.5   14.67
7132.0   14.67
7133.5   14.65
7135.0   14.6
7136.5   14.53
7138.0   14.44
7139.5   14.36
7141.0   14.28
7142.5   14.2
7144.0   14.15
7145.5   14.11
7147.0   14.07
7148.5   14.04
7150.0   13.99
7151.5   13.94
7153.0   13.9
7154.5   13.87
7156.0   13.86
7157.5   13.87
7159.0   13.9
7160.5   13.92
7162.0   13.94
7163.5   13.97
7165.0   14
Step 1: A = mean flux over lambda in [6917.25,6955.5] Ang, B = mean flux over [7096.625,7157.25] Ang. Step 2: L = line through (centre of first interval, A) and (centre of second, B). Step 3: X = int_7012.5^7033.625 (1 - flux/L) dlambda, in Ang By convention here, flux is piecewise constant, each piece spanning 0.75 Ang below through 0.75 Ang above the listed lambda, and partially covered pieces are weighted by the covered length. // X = 0.1 Ang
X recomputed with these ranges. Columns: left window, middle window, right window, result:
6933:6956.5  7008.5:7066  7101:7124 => 0.4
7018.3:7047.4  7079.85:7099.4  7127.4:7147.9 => 0.2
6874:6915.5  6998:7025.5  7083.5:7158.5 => 0.3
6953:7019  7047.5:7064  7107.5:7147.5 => -0.2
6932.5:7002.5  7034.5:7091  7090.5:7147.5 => 0.3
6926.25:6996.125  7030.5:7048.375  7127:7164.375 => -0.1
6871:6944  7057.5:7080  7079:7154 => 0.3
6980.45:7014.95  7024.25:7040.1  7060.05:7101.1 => 0.0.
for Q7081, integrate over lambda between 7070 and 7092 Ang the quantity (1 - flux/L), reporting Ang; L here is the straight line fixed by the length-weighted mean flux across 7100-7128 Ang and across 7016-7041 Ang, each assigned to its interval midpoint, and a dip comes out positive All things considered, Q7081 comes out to 0.3 Ang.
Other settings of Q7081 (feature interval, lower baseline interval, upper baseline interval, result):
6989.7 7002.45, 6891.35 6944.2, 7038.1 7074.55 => 0.0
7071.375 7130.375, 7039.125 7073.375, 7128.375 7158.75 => -0.5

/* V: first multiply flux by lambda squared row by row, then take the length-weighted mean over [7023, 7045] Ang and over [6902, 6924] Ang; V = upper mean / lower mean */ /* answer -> 1.0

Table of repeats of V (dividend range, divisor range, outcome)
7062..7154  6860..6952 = 1.11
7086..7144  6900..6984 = 1.12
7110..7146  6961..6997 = 1.12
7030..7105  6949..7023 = 1.06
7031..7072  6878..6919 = 1.07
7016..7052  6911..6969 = 1.06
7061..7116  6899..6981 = 1.09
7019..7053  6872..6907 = 1.08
